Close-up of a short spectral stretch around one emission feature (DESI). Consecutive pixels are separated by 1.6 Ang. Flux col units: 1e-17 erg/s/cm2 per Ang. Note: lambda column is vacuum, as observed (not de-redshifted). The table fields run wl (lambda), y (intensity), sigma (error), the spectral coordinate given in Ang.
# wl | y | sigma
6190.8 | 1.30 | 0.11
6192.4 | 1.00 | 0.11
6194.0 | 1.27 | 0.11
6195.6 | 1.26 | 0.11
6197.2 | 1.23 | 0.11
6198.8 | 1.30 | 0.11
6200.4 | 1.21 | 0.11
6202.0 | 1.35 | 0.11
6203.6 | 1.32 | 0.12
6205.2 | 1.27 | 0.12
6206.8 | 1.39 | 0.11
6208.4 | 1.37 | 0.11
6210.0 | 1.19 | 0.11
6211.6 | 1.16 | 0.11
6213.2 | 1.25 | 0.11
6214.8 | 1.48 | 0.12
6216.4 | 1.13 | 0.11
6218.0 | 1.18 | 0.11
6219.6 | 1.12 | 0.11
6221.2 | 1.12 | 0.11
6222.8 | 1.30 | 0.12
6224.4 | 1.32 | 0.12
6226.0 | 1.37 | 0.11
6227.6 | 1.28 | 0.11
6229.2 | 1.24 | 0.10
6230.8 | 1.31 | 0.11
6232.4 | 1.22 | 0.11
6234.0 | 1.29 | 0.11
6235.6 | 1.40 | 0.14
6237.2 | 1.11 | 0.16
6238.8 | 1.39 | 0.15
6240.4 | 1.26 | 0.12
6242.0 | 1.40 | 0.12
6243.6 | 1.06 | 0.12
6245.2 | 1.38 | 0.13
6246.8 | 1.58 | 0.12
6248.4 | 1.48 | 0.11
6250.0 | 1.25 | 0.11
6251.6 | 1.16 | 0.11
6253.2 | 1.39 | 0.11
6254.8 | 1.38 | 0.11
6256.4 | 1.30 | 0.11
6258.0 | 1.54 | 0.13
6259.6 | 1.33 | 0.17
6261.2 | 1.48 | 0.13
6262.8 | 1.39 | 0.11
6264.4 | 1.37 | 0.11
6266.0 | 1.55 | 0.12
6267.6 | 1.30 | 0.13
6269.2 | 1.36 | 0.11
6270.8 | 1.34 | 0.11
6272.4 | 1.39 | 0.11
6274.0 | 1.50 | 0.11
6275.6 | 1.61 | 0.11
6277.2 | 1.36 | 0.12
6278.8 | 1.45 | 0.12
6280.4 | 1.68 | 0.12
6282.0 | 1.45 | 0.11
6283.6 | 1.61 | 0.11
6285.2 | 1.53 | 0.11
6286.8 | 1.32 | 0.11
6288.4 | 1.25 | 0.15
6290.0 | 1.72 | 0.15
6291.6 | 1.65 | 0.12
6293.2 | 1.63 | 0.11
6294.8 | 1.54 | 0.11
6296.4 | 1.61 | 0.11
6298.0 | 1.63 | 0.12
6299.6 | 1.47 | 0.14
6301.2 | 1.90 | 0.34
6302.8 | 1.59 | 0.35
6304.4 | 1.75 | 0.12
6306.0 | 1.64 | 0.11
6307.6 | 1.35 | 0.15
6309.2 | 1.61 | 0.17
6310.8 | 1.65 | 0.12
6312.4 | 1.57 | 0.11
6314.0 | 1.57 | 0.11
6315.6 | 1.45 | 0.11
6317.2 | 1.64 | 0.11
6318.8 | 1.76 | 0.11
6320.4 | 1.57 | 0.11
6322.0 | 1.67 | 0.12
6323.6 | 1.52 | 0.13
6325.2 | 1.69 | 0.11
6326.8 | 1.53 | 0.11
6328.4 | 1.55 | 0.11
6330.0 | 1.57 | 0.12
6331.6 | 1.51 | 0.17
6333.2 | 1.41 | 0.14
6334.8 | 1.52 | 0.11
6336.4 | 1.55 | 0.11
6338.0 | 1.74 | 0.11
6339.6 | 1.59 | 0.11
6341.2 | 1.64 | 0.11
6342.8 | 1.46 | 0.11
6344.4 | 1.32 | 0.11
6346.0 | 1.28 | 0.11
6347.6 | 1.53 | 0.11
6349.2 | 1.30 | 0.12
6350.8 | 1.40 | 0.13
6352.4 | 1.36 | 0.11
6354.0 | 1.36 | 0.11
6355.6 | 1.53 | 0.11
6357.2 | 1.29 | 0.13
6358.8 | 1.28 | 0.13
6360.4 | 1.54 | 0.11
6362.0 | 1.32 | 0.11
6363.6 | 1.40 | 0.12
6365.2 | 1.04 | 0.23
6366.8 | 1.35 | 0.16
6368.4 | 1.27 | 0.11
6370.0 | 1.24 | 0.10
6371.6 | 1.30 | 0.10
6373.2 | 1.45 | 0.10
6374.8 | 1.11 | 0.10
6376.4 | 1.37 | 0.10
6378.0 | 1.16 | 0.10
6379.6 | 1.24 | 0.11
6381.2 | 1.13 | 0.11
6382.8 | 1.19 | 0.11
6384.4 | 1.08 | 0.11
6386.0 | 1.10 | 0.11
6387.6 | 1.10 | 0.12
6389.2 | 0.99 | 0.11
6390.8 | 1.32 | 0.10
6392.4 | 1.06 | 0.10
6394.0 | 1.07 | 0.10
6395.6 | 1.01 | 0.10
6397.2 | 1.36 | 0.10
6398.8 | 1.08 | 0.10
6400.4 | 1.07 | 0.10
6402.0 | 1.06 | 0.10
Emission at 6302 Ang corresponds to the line C III]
